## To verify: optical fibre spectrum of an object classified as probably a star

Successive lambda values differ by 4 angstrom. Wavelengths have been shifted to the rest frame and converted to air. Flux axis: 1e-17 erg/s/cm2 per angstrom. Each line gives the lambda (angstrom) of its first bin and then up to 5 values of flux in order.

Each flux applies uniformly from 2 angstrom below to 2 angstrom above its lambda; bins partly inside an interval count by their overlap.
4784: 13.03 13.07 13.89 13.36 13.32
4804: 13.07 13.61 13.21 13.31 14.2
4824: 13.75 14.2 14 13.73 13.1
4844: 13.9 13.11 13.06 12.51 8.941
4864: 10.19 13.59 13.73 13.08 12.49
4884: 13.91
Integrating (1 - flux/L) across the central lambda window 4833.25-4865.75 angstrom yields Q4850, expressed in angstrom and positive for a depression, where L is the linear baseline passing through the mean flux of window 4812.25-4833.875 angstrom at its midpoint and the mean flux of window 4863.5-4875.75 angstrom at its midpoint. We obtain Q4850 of 2.3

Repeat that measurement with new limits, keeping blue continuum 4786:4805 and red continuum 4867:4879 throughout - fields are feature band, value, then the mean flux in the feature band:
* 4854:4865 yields 2.30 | 10.6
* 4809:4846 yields -0.95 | 13.7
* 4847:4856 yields 0.28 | 13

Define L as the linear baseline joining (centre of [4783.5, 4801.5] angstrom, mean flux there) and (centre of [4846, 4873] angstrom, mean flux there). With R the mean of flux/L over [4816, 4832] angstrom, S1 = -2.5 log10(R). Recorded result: -0.10 mag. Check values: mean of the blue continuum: 13.4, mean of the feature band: 14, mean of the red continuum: 12.1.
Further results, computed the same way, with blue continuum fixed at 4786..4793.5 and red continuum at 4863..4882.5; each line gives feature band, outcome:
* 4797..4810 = 0.00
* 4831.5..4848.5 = -0.04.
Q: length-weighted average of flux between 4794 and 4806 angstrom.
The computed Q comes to 13.2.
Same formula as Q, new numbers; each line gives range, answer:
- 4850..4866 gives 11.2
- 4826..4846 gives 13.8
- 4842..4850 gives 13.5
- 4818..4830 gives 14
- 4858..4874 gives 11.6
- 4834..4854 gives 13.4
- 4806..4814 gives 13.4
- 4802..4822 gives 13.5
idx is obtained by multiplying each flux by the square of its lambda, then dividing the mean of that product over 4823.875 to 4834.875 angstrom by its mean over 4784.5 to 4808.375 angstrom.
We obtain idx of 1.06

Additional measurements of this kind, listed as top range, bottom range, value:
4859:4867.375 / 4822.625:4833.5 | 0.75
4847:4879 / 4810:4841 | 0.91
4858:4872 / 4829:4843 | 0.84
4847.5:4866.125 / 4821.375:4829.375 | 0.83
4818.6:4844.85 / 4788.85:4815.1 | 1.05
